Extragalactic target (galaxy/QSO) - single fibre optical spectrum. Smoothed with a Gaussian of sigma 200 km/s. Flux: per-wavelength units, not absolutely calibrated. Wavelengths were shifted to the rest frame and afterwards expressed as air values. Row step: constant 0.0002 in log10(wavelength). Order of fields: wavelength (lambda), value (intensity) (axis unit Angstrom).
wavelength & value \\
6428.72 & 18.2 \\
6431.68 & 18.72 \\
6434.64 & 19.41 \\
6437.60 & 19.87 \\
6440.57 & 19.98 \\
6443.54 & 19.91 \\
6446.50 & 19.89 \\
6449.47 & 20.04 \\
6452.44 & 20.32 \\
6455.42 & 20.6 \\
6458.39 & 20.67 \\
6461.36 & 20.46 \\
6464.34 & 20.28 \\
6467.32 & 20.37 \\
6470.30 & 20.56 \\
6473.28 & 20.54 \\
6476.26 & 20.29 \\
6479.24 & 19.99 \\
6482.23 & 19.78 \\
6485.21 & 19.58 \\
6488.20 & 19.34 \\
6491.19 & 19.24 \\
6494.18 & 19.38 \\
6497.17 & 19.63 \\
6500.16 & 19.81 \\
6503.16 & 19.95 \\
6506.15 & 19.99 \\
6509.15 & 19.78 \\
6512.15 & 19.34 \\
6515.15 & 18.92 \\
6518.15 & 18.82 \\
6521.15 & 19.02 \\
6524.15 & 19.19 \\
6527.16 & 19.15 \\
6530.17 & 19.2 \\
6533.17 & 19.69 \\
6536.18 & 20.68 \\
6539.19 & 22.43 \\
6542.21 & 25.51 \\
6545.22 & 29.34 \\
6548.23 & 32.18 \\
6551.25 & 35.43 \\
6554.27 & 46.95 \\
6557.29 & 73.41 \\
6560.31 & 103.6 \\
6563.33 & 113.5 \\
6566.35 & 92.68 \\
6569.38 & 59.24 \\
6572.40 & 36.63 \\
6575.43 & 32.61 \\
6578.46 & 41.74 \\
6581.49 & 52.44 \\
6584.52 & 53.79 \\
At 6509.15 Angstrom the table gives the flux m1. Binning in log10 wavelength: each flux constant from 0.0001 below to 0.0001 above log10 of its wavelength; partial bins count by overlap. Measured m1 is 19.78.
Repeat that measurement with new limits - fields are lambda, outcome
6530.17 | 19.2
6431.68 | 18.72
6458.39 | 20.67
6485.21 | 19.58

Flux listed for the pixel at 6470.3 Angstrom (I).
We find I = 20.56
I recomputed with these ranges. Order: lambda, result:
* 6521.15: 19.02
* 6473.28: 20.54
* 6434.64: 19.41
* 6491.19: 19.24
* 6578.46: 41.74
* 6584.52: 53.79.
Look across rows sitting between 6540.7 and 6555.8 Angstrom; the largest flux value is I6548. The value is 46.95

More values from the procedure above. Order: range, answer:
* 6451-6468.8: 20.67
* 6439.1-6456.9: 20.6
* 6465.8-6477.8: 20.56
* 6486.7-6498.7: 19.63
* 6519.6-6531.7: 19.2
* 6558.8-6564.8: 113.5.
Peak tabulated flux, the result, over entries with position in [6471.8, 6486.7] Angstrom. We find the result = 20.54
